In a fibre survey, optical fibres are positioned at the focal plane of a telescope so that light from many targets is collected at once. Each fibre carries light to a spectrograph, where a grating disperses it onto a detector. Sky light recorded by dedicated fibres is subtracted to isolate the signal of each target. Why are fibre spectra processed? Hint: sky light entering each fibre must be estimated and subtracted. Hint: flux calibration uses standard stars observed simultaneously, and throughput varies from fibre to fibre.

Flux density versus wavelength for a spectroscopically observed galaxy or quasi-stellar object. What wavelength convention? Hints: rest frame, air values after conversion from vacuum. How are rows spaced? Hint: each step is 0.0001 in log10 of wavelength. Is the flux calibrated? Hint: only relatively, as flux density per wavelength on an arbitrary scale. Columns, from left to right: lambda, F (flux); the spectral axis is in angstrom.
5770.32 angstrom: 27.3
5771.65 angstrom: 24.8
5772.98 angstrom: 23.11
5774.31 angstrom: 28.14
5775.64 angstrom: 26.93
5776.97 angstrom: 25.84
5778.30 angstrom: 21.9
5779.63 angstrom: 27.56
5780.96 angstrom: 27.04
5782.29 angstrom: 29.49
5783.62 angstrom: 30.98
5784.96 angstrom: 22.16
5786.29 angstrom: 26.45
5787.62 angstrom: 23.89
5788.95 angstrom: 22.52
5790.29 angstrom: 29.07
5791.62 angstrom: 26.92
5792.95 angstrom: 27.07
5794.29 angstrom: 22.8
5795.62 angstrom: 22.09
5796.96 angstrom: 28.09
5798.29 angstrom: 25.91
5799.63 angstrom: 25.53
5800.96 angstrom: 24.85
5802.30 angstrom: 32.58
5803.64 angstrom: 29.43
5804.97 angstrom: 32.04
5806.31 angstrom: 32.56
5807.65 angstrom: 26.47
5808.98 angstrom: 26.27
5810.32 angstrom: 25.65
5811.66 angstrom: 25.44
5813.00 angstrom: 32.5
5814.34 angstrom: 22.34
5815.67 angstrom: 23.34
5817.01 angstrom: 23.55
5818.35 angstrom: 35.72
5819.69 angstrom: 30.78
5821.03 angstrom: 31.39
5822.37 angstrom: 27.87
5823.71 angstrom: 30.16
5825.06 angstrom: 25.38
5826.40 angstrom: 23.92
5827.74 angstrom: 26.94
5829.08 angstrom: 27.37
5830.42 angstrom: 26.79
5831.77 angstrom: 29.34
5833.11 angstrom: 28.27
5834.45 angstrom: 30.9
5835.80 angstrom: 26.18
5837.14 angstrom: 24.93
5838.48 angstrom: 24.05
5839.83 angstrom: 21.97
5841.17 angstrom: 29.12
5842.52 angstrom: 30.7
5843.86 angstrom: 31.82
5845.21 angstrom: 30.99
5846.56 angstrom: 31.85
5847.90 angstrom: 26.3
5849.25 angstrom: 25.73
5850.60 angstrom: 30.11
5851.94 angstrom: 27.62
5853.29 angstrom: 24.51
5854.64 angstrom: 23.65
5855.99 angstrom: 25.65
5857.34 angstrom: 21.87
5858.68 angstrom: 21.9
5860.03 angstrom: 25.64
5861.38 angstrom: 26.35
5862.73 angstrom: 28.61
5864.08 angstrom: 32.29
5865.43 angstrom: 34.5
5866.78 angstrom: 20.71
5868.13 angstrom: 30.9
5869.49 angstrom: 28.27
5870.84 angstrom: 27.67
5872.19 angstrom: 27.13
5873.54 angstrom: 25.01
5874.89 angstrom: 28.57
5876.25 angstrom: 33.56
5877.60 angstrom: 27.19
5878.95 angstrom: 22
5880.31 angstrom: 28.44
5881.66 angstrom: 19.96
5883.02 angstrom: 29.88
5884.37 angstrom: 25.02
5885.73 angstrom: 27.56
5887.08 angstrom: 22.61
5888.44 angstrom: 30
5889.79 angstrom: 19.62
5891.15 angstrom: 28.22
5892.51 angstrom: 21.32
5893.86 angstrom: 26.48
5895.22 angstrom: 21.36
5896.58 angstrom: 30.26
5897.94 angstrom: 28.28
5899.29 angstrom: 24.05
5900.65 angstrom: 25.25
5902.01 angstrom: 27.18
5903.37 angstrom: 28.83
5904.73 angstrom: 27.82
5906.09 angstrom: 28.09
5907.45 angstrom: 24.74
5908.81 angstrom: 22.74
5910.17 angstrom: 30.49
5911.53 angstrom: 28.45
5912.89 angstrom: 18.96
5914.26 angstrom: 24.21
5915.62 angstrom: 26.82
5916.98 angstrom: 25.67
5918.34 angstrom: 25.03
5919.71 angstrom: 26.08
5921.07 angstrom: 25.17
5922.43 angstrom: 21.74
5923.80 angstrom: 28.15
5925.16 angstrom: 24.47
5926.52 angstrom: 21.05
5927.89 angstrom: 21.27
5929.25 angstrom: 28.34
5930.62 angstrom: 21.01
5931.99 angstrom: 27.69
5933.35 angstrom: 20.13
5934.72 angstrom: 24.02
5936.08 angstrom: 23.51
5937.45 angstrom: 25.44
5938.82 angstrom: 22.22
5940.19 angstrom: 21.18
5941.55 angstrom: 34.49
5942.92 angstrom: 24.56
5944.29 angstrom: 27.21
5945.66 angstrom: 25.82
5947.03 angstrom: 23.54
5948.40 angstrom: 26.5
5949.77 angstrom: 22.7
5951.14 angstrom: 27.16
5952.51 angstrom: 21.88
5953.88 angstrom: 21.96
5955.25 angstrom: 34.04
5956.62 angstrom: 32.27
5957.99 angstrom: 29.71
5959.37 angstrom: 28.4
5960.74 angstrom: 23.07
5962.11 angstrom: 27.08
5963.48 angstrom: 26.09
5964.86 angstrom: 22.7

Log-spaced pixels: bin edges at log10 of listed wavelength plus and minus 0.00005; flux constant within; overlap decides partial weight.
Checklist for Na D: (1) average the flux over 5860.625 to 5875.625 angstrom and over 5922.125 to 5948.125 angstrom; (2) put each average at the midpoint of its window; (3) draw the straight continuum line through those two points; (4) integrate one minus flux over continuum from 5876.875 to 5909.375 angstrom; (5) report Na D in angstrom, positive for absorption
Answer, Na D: 1.3 angstrom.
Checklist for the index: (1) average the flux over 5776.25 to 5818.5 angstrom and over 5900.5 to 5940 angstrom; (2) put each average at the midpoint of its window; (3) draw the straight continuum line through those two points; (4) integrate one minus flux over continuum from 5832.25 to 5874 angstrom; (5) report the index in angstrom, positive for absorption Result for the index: -2.2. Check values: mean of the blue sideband 26.7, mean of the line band 27.3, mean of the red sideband 24.9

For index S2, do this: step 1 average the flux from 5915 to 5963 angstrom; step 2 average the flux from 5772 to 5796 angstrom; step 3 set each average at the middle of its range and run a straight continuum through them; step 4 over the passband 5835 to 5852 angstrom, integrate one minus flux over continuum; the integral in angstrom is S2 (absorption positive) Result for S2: -1.44 angstrom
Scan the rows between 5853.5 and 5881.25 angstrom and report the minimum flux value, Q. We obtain 20.71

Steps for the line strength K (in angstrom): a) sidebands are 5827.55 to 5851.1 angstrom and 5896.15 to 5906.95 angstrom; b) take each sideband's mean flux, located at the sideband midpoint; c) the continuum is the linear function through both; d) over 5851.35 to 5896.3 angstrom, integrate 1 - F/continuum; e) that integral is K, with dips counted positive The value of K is 2.31 angstrom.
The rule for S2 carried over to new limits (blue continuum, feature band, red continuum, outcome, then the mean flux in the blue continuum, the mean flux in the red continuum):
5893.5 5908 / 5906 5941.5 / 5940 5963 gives 2.7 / 26.6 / 26.7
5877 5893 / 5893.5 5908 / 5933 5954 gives -0.9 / 25.2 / 24.7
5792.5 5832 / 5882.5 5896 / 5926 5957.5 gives 0.5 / 27.4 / 25.2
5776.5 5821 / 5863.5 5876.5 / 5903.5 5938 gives -1.5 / 27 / 24.9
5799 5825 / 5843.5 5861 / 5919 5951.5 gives 0.3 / 28.3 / 24.7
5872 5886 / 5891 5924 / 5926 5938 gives -0.9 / 26.7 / 23.6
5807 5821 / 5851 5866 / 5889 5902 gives -0.3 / 27.4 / 25.1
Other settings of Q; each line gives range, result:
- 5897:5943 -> 18.96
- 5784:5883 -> 19.96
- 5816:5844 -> 21.97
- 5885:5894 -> 19.62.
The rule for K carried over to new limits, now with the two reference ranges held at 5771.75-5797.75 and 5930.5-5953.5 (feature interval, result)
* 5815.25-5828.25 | -1.2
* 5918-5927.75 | 0.2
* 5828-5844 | -1.2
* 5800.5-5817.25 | -1.2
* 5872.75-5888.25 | -0.8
